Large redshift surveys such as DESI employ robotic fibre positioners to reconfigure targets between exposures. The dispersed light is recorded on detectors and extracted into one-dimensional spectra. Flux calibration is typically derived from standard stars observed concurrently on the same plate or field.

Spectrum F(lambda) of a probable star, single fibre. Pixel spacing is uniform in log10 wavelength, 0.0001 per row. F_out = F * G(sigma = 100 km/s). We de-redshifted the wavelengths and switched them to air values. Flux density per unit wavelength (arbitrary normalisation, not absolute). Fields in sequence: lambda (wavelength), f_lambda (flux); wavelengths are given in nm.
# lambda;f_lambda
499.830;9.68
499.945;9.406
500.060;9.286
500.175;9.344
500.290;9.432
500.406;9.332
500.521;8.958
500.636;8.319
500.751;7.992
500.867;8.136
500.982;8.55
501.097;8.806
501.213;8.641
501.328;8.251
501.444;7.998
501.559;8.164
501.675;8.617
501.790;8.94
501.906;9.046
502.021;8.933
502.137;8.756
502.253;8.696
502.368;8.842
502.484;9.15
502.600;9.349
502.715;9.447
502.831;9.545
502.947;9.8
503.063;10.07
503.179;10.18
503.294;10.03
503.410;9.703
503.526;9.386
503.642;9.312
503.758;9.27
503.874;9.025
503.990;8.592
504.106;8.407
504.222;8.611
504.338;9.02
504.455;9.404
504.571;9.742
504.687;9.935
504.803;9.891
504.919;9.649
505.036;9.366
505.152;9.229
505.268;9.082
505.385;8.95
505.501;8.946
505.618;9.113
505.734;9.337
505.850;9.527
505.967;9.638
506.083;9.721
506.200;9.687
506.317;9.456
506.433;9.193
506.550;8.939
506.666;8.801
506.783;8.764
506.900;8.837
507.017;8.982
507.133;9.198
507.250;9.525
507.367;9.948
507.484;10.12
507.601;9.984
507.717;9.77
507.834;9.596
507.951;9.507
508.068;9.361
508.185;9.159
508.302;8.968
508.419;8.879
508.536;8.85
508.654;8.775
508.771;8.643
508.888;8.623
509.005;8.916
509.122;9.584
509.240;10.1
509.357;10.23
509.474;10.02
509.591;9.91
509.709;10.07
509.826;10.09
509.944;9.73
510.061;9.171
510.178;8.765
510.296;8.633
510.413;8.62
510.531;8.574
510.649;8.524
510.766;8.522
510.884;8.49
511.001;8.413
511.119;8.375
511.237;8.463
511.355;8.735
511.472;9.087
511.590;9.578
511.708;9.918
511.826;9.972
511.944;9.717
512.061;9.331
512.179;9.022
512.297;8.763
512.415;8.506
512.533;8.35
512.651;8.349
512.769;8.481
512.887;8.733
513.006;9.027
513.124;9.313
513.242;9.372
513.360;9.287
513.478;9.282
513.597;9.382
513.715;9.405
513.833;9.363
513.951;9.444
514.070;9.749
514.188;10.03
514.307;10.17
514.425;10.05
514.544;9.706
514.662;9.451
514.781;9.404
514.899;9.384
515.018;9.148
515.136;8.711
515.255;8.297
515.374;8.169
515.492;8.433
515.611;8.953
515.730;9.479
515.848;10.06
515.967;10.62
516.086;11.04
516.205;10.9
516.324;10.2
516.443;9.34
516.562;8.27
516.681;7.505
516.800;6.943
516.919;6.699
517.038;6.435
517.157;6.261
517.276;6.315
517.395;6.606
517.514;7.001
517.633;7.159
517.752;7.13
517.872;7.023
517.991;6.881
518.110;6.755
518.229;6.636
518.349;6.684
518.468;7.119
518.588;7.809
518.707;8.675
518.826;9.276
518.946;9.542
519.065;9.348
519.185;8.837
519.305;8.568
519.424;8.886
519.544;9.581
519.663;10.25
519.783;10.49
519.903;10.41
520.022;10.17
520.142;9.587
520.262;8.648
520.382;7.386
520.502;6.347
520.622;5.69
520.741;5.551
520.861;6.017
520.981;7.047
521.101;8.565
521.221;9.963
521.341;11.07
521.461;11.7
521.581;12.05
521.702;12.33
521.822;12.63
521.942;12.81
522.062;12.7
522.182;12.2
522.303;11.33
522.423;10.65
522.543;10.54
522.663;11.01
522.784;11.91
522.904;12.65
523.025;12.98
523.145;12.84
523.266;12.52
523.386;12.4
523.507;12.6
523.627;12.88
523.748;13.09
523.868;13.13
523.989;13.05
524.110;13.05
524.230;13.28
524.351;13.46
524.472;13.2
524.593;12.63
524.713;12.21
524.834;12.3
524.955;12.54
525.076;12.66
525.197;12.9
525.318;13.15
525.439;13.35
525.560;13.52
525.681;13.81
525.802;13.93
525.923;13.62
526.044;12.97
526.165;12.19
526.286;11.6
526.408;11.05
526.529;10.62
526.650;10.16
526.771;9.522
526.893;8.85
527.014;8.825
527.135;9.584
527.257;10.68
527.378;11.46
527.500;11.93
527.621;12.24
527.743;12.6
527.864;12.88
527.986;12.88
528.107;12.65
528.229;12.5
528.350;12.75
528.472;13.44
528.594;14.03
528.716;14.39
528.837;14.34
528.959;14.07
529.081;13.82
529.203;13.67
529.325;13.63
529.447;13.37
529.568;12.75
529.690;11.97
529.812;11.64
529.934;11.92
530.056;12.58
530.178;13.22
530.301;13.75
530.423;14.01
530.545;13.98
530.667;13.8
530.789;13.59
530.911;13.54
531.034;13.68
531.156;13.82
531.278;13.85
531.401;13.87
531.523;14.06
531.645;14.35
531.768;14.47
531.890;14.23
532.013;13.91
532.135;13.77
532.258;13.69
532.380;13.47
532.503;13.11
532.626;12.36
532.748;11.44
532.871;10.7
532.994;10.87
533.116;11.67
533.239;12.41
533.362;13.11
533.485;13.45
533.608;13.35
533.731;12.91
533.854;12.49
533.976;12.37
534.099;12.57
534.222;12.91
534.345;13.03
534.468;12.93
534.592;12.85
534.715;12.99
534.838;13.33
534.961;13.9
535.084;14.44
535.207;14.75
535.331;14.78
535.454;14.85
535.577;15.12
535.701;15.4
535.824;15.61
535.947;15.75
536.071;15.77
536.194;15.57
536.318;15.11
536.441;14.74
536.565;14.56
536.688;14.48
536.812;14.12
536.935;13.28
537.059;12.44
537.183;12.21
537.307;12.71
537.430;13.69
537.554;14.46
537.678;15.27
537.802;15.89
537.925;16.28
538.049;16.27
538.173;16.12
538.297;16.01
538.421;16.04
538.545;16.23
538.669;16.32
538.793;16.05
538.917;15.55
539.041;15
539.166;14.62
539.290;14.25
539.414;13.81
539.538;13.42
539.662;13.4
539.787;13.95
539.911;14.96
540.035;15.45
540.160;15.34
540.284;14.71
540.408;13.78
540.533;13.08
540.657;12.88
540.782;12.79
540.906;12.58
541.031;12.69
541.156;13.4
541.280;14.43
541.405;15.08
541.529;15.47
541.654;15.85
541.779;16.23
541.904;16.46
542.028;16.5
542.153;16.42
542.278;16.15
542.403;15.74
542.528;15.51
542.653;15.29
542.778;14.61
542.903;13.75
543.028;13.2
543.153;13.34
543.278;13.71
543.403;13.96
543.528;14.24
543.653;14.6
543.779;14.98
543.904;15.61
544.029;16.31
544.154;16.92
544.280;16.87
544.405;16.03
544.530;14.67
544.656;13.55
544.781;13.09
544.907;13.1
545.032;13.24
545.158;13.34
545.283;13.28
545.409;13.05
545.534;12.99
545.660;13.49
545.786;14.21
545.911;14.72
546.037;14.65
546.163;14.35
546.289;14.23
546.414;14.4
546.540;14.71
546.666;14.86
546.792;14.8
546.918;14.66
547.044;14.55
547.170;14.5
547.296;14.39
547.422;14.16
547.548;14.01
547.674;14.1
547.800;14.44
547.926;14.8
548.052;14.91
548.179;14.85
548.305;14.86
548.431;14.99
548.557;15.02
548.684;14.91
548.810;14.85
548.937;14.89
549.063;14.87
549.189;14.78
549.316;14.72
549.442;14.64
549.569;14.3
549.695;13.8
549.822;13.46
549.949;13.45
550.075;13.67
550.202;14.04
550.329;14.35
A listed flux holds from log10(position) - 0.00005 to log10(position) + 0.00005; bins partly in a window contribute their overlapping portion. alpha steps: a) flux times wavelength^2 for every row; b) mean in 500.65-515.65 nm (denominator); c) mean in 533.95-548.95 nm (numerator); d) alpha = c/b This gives 1.80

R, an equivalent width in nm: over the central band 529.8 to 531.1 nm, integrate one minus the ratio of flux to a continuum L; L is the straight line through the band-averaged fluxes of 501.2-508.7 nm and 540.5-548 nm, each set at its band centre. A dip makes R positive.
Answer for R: -0.07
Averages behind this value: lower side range 9.23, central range 13.3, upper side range 14.5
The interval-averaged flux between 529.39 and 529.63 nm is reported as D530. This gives 13.1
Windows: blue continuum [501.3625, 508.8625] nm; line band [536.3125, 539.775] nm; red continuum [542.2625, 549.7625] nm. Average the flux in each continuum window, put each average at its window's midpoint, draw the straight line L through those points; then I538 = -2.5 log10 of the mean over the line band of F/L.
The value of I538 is -0.09 mag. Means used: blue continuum 9.23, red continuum 14.5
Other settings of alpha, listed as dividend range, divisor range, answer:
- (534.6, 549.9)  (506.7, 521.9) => 1.82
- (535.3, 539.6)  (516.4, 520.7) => 2.02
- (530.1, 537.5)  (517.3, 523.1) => 1.55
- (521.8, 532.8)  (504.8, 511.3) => 1.49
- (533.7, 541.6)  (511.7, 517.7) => 1.76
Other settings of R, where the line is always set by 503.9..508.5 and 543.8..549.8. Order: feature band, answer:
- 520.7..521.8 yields 0.17 nm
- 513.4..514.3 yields 0.06 nm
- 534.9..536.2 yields -0.20 nm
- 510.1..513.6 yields 0.39 nm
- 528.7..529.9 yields -0.10 nm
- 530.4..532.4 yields -0.22 nm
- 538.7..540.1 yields -0.11 nm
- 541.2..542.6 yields -0.19 nm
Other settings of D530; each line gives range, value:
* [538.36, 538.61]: 16.1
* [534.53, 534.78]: 12.9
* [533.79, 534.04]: 12.5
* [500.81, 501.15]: 8.51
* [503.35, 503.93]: 9.34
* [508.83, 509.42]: 9.5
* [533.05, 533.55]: 12.6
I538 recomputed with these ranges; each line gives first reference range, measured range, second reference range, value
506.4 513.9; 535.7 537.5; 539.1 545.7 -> -0.06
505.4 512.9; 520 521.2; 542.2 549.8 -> 0.40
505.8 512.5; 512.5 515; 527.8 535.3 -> 0.08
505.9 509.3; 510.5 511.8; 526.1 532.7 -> 0.12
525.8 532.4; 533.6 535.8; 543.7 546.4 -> -0.02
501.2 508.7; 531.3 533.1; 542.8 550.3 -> -0.05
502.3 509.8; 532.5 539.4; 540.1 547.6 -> -0.05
